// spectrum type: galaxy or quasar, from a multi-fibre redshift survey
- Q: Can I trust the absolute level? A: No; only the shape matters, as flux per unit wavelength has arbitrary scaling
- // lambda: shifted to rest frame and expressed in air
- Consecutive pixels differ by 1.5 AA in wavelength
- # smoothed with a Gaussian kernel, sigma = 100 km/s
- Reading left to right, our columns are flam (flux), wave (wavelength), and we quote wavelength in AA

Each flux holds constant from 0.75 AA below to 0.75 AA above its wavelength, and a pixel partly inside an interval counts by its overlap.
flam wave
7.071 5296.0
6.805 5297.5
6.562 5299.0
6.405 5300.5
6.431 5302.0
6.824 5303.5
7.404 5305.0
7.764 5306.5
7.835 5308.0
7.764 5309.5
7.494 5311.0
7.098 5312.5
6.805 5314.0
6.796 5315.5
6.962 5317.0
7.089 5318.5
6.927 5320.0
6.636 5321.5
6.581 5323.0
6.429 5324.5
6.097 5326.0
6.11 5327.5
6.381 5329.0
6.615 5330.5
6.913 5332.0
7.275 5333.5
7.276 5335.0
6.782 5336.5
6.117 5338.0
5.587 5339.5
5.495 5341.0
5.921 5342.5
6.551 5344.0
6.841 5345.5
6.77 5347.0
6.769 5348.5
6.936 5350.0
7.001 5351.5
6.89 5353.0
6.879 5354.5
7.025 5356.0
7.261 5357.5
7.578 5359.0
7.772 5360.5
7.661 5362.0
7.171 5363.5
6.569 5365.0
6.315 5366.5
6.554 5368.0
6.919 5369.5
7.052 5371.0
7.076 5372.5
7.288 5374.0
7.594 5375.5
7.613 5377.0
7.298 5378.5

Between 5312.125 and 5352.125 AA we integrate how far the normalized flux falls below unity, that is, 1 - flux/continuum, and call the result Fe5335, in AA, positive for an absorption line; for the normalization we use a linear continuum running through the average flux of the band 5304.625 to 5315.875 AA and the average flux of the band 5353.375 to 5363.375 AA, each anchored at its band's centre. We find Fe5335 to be 4.1 AA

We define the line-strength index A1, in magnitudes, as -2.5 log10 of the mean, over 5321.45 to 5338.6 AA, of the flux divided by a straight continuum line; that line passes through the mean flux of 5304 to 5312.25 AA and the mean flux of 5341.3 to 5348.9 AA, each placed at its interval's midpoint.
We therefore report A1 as 0.054 mag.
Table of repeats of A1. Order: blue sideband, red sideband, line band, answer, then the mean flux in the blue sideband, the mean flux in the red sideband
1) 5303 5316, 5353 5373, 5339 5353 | 0.11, 7.33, 7.06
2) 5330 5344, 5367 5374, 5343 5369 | -0.04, 6.45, 6.92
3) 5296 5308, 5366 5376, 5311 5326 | 0.02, 6.96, 6.97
